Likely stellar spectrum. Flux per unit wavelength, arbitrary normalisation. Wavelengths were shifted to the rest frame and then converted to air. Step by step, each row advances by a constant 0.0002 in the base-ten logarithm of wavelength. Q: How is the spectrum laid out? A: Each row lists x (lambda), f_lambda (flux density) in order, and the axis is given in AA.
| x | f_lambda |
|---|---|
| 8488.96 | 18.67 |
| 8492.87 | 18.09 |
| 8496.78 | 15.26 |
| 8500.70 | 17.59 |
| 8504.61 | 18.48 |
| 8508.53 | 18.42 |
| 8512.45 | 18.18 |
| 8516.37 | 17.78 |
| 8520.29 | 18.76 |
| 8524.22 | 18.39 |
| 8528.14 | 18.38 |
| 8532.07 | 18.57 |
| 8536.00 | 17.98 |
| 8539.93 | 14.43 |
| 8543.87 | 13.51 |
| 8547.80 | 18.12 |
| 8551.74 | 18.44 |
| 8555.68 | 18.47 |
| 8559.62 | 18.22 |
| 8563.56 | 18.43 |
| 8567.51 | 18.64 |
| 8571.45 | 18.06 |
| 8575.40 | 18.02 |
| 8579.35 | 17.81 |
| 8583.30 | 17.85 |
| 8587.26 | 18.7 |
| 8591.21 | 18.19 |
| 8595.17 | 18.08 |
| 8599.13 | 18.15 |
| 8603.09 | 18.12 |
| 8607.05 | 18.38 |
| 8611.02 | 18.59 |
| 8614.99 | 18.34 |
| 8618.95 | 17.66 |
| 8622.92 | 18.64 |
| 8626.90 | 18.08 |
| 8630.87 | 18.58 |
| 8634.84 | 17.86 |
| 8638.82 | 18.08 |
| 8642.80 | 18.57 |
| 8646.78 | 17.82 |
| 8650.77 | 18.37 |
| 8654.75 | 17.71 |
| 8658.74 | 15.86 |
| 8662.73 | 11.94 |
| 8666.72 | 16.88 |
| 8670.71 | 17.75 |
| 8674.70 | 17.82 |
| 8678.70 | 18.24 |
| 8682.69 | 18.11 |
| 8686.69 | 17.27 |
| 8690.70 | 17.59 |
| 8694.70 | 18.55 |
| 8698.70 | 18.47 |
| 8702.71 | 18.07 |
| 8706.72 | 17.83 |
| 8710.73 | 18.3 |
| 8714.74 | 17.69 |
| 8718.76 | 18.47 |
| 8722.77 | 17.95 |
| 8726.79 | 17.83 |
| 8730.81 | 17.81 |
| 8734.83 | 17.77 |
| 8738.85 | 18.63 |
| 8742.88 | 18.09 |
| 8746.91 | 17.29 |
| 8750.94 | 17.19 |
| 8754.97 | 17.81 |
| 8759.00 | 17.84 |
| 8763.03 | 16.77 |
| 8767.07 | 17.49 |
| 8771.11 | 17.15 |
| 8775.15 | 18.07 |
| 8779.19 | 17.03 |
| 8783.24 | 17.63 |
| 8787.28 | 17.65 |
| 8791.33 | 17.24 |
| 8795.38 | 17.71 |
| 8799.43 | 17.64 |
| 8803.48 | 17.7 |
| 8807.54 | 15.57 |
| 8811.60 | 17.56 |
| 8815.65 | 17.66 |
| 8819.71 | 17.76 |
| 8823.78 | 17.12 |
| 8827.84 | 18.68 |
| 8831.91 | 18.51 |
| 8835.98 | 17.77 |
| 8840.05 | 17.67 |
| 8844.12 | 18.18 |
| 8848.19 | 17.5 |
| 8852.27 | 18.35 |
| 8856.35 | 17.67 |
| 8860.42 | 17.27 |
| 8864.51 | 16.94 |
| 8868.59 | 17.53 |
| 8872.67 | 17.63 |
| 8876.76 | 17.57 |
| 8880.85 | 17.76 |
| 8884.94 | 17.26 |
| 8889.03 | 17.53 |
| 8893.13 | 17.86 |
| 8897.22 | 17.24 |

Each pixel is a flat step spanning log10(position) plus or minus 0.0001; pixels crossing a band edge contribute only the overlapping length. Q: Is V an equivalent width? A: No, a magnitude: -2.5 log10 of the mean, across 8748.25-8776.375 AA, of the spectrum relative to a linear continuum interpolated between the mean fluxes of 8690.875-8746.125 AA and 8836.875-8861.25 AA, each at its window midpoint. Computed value 0.03 mag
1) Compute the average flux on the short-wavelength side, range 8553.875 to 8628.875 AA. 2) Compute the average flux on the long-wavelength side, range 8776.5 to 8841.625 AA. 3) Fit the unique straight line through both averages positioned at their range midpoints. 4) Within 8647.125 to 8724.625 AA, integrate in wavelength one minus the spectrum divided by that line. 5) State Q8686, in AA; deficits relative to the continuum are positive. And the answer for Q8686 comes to 1.78 AA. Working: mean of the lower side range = 18.2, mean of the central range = 17.5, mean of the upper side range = 17.6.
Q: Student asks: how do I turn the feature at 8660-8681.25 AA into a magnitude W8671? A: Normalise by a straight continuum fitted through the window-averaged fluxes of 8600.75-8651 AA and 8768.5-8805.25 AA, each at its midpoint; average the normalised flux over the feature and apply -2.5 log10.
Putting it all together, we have 0.093 mag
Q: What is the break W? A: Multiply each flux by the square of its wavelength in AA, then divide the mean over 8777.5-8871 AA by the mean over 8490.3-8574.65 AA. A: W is 1.06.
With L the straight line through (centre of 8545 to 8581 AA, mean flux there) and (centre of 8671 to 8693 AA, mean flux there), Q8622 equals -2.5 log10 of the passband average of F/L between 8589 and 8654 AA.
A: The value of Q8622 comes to -0.01 mag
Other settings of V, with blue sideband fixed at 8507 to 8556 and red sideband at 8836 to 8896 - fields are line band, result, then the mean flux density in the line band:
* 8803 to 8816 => 0.04 mag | 17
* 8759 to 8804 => 0.01 mag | 17.5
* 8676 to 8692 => -0.01 mag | 17.8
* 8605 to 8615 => -0.05 mag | 18.4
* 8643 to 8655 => -0.03 mag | 18.1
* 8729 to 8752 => -0.01 mag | 17.8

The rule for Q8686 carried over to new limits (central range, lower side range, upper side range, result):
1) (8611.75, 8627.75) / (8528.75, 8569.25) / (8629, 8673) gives -0.8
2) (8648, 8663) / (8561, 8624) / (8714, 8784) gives 1.2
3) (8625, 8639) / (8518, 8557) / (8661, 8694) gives -0.8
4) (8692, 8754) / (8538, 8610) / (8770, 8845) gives -1.2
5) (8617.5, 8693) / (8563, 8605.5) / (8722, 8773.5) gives 1.8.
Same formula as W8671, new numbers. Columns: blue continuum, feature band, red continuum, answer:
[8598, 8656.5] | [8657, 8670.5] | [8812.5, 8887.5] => 0.187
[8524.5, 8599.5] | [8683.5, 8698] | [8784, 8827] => -0.018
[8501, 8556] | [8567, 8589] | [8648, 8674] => -0.055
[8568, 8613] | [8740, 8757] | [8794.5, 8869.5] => 0.011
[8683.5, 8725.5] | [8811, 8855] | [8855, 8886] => -0.019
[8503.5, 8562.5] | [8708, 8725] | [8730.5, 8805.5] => -0.028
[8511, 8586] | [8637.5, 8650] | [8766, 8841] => -0.028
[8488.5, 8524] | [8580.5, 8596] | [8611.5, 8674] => -0.032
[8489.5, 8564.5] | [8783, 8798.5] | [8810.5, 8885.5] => 0.009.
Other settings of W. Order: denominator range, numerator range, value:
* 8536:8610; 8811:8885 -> 1.06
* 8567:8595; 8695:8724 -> 1.03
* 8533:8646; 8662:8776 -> 1.01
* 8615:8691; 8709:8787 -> 1.03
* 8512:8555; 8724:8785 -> 1.06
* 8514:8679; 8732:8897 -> 1.04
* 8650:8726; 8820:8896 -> 1.05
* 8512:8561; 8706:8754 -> 1.06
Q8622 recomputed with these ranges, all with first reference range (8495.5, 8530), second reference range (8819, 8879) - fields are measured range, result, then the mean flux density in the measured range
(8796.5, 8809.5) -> 0.046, 17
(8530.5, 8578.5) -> 0.022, 17.6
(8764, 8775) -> 0.025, 17.4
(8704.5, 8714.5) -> -0.010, 18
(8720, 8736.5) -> -0.003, 17.9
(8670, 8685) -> -0.008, 18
